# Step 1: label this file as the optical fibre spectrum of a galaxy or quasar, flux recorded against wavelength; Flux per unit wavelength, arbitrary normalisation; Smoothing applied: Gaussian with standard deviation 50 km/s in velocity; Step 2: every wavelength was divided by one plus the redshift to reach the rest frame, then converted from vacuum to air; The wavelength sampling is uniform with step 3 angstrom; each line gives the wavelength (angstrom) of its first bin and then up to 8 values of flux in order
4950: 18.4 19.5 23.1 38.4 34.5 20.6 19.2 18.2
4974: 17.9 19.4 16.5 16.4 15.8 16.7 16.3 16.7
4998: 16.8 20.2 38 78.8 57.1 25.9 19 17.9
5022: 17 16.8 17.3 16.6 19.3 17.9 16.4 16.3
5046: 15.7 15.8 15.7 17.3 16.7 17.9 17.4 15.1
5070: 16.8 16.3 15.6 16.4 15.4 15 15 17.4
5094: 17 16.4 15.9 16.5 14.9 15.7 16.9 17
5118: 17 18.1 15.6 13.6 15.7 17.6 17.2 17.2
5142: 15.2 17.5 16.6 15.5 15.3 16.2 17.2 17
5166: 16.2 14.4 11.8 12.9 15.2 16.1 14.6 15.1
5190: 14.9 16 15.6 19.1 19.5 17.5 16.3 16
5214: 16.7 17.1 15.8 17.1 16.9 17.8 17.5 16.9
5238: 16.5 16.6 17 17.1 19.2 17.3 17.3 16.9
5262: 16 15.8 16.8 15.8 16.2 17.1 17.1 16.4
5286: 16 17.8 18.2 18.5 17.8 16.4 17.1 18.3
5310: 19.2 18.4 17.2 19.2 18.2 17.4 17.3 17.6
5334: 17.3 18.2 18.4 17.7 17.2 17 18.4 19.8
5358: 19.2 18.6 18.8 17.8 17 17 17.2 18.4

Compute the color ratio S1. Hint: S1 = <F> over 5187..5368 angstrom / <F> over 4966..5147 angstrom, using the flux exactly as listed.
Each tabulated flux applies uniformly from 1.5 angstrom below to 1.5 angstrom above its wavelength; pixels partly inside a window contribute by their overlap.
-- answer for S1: 0.9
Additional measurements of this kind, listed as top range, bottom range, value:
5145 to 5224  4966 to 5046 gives 0.72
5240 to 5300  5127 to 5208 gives 1.07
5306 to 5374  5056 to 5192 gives 1.13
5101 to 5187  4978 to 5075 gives 0.75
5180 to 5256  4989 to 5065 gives 0.75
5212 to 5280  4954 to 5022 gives 0.67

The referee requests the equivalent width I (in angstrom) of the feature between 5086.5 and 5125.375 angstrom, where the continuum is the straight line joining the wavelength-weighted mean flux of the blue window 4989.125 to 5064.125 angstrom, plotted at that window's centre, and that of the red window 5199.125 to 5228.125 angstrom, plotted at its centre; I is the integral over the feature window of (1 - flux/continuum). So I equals 7.2 angstrom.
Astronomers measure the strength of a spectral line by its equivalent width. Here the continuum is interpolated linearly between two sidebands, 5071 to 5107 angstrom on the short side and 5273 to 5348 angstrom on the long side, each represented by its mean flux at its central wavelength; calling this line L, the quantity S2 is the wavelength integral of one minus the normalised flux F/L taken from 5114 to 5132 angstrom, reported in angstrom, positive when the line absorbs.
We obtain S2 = 0.1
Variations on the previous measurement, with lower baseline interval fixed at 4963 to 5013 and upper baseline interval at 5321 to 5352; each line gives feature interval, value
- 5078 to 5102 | 7.3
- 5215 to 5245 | 4.7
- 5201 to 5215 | 2.3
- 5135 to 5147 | 2.9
